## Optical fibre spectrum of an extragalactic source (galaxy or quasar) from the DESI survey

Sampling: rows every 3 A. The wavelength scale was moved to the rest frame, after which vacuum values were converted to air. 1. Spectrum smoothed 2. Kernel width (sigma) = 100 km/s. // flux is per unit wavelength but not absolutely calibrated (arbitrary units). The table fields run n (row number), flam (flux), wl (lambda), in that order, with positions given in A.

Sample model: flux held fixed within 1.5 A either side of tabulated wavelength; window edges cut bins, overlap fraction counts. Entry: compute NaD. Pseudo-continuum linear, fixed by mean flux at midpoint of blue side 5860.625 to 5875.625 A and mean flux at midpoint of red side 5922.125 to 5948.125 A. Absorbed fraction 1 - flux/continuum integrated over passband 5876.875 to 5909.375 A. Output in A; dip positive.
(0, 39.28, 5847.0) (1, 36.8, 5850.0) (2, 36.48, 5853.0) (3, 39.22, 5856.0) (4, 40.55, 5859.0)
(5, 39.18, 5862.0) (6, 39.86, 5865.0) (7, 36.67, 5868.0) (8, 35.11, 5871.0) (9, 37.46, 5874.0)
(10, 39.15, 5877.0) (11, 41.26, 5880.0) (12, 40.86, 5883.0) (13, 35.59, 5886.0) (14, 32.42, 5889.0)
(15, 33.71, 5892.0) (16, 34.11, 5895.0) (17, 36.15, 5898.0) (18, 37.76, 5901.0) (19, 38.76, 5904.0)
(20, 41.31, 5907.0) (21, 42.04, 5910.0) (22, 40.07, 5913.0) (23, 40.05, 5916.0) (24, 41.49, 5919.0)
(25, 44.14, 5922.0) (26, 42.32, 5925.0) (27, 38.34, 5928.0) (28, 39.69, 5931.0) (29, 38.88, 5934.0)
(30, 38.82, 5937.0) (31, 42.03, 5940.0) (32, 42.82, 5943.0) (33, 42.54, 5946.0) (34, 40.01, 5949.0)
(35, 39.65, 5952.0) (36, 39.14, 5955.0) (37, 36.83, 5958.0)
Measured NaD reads 1.2 A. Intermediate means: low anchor 37.7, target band 37.4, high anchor 40.8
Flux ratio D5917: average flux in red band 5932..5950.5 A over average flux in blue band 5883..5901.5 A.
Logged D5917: 1.2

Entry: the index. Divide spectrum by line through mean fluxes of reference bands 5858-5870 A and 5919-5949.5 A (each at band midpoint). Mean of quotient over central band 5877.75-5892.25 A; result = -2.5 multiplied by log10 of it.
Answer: 0.066 mag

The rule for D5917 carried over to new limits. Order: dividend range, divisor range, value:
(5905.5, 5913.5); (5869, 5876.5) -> 1.12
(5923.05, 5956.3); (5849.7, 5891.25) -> 1.07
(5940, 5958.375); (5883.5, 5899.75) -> 1.16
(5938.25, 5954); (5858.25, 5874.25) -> 1.08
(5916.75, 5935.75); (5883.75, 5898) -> 1.18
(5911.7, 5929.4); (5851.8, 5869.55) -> 1.06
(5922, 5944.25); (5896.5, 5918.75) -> 1.03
